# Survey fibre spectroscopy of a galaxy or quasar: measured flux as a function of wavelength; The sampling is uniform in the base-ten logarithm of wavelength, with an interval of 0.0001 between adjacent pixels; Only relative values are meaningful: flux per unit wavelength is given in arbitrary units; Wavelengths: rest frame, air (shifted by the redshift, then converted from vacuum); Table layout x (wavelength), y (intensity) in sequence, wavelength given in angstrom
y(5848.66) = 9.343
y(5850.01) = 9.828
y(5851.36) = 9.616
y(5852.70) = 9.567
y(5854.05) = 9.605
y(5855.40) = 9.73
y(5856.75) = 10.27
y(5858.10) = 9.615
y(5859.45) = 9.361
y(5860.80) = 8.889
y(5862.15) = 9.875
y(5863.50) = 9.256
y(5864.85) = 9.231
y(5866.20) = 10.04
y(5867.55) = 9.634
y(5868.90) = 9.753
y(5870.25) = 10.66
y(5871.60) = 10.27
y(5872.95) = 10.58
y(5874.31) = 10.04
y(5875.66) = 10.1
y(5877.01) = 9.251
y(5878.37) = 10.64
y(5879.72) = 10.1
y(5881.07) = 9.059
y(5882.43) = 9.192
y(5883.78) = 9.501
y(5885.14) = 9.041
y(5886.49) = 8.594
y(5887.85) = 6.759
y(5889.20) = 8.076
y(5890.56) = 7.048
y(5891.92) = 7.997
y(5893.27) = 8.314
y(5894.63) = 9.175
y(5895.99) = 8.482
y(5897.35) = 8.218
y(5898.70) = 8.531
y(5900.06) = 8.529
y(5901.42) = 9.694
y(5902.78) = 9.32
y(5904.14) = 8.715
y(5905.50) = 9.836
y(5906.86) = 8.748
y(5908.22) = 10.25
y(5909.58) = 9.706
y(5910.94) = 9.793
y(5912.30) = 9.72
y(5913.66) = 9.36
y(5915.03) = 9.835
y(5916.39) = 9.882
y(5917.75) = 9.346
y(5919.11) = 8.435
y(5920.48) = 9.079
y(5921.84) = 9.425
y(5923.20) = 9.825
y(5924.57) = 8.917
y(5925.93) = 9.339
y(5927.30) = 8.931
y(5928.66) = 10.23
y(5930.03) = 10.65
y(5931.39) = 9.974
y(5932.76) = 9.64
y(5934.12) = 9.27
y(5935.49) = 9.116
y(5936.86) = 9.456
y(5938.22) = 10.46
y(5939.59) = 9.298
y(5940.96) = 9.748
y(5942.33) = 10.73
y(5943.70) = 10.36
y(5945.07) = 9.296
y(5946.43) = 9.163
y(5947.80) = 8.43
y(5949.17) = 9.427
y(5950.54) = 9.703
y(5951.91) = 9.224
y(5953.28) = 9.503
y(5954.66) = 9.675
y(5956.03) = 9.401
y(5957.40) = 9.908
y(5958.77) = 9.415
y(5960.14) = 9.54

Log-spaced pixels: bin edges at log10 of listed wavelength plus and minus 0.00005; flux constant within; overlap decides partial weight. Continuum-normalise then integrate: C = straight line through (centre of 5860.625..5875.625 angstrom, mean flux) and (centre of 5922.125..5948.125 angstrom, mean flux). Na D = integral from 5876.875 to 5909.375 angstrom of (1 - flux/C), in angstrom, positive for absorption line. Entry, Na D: 3.0 angstrom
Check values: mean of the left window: 9.88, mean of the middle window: 8.88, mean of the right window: 9.64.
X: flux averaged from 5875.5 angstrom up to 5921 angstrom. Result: 9.06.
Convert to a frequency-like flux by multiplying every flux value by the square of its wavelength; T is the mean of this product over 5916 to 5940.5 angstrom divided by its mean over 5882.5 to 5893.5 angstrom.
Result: 1.17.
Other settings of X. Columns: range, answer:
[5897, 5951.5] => 9.47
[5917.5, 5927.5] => 9.16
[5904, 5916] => 9.6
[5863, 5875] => 9.95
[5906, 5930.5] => 9.52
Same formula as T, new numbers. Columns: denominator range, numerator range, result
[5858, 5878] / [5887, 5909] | 0.89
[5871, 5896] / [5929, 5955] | 1.08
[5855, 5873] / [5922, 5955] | 1.01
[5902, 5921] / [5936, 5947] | 1.05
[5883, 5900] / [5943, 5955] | 1.15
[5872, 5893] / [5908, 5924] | 1.06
